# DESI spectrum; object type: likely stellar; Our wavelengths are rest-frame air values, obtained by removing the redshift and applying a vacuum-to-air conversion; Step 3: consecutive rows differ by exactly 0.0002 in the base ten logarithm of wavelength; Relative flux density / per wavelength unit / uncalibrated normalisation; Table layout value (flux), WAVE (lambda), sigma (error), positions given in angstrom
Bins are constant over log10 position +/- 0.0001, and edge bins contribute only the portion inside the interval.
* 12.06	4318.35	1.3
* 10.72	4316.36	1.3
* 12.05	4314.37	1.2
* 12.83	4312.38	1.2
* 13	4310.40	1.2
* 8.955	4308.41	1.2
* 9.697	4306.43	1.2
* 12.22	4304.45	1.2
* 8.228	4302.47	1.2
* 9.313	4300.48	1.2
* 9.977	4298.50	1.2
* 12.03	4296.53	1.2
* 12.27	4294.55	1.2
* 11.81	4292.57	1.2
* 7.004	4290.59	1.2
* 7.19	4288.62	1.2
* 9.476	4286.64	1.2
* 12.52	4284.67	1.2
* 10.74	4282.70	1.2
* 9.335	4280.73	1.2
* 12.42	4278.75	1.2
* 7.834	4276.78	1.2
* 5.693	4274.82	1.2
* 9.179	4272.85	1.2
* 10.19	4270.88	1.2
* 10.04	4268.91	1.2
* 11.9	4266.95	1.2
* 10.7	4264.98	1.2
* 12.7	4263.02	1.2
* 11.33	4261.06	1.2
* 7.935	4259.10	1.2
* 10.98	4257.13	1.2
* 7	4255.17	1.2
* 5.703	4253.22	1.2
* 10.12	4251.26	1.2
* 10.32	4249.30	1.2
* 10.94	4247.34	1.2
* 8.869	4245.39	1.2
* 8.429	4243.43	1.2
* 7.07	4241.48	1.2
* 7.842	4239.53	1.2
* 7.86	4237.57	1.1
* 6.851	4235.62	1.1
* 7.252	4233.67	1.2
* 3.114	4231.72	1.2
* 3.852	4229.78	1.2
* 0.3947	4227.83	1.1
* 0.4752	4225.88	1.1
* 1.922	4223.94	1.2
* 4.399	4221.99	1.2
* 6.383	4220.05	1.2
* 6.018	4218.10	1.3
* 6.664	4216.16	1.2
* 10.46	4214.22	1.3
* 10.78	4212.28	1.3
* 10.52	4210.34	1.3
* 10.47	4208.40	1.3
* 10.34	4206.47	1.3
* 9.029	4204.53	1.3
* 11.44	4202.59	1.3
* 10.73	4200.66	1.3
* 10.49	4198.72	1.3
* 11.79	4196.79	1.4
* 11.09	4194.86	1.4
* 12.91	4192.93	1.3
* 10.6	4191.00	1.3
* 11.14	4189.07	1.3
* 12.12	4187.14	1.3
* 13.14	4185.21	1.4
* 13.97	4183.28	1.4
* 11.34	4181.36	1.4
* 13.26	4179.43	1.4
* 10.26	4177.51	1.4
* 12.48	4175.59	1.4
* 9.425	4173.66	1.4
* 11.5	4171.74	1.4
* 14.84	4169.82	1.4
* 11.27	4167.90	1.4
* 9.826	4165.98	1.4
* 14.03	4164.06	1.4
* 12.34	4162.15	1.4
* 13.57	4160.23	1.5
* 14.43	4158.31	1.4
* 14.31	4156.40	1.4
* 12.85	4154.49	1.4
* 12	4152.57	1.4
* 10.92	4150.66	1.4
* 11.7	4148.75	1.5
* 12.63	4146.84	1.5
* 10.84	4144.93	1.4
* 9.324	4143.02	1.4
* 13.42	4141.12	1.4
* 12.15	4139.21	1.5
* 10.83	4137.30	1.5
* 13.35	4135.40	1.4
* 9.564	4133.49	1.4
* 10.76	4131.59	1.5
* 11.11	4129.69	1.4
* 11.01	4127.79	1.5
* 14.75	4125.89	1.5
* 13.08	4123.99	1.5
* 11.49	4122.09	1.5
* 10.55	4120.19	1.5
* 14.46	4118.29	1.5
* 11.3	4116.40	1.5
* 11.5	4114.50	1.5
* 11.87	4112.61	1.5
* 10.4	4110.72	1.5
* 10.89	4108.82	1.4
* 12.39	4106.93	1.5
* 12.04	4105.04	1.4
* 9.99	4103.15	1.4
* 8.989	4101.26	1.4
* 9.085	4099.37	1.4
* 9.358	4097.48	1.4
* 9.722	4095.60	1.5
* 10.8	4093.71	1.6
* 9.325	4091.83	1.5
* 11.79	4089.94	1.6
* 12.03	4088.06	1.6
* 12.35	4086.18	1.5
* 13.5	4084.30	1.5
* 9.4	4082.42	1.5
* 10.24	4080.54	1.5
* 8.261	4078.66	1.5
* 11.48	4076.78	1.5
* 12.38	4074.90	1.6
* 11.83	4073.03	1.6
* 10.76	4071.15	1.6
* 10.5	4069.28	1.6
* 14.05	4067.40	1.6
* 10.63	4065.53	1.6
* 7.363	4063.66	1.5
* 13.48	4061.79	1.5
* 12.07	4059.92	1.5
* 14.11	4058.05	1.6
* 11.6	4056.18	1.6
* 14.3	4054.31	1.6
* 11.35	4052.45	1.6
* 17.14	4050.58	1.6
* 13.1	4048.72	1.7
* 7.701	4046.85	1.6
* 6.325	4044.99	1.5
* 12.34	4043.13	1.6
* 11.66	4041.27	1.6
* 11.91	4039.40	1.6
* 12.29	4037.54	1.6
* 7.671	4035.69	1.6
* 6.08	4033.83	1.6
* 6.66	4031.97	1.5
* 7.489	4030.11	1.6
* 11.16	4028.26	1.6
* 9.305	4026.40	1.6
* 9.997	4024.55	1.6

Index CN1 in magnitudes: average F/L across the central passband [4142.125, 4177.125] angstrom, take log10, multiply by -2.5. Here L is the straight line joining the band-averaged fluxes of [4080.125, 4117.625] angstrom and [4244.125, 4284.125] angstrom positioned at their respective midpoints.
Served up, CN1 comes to -0.16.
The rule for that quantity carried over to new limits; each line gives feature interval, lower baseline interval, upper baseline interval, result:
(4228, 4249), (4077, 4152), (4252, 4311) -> 0.40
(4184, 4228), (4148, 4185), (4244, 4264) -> 0.24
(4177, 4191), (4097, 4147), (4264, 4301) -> -0.12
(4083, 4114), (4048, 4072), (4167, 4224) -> 0.09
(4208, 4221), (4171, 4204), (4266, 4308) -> 0.27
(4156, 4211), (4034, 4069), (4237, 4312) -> -0.13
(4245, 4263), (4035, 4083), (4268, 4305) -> 0.07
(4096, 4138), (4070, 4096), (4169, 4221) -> -0.03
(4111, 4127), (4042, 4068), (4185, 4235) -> -0.19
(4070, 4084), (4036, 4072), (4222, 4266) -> 0.04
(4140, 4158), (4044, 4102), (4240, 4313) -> -0.14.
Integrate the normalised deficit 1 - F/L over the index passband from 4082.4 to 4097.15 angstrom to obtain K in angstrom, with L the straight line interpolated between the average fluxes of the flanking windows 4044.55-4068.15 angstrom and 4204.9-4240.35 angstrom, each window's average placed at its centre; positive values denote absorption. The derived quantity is -0.5 angstrom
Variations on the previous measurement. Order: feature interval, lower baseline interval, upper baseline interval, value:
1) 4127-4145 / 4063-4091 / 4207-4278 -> -2.3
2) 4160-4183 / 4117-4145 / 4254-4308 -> -1.4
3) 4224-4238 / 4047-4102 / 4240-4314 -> 8.6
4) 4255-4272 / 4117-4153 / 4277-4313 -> 0.4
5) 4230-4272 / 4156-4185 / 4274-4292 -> 5.2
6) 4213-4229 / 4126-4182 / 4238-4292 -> 8.9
